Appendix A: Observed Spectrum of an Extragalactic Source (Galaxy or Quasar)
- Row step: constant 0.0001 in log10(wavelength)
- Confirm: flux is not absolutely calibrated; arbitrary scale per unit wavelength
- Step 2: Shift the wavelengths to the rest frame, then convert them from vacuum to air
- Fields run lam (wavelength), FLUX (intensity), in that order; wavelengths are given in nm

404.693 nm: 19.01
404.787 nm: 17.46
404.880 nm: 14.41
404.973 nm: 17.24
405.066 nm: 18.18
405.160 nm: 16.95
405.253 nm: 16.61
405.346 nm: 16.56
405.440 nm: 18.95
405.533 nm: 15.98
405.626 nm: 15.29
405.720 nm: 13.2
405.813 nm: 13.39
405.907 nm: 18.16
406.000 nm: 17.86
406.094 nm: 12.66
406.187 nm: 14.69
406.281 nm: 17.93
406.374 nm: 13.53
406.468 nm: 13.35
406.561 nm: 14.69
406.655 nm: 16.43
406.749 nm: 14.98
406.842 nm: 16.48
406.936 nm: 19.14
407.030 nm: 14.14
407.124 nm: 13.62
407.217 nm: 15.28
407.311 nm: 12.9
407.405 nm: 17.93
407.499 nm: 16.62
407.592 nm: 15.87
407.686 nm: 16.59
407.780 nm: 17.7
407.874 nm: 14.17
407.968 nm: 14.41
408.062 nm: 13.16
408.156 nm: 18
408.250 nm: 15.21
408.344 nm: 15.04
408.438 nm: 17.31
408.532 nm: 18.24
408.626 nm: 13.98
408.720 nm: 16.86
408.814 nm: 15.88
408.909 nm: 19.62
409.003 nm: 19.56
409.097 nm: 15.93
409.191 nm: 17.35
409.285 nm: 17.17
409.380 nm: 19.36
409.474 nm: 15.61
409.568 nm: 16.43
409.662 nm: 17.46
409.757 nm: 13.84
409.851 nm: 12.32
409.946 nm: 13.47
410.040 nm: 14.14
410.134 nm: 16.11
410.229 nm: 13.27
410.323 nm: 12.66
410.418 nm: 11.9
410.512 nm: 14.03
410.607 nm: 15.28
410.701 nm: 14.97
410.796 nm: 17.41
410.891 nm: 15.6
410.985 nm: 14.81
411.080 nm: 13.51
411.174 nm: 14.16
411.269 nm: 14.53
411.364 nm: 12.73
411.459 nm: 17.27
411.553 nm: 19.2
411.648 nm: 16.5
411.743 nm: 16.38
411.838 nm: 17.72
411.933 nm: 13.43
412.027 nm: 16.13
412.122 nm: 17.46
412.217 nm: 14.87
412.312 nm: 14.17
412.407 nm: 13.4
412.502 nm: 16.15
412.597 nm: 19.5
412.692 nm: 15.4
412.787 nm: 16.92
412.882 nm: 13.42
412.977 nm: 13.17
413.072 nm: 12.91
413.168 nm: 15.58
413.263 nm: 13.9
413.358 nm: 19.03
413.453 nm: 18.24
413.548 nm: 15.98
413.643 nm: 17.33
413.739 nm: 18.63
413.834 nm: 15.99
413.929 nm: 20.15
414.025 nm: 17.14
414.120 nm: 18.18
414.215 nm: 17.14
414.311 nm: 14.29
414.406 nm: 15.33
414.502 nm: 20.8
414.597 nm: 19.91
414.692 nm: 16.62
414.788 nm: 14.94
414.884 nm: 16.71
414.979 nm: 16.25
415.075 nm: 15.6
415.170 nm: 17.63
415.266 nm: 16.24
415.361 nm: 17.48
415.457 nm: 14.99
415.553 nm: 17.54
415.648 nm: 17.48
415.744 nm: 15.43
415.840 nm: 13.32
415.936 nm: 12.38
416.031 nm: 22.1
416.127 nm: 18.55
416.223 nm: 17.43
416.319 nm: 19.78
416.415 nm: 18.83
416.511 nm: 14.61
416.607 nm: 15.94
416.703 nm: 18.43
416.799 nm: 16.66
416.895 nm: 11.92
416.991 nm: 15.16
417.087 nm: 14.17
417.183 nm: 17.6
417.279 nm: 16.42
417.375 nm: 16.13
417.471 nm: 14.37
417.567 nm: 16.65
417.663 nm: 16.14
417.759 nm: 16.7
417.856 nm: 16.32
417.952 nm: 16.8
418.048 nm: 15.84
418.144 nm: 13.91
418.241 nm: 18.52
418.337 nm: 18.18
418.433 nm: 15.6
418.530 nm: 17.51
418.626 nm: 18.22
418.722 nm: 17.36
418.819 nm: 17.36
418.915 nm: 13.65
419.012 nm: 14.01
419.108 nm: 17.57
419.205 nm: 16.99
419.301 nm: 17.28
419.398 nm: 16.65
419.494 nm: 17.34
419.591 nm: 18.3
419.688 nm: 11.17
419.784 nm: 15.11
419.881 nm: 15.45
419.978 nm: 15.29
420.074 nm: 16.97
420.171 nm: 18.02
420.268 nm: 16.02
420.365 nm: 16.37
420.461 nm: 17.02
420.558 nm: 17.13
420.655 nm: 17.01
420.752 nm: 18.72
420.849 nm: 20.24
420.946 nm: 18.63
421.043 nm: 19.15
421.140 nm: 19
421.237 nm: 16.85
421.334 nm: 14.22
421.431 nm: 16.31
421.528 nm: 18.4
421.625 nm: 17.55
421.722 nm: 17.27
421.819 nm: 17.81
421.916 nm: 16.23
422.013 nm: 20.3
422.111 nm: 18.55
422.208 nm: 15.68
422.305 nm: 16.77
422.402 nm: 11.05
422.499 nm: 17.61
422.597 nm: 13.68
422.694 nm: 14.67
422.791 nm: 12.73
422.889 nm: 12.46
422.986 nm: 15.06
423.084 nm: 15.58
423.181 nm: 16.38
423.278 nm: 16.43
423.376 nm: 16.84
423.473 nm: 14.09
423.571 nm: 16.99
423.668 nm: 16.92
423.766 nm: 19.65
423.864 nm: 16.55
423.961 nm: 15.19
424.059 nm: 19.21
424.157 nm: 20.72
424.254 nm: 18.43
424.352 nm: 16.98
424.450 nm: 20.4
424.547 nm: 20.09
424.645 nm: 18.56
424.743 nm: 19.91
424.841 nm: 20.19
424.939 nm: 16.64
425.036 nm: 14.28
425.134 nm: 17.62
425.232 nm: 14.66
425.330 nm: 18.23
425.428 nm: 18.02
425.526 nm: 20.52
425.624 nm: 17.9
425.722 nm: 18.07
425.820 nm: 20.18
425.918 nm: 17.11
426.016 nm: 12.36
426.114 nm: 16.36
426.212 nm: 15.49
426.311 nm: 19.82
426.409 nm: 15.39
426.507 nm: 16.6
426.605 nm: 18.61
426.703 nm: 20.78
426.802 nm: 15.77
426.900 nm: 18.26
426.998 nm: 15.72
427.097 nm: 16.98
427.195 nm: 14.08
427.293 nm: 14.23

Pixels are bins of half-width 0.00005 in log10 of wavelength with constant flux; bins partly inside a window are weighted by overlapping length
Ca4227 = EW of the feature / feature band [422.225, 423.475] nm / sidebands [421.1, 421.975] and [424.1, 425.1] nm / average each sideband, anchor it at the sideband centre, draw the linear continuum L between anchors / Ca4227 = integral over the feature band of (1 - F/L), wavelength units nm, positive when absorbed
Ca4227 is 0.20 nm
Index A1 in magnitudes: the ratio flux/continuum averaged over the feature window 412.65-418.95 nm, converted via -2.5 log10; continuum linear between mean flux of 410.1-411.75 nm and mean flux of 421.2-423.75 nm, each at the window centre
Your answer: -0.073 mag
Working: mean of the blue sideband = 15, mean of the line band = 16.5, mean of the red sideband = 16.1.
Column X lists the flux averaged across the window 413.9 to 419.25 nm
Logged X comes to 16.6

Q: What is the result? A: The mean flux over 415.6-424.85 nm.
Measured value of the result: 16.7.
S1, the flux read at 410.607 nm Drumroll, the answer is 15.28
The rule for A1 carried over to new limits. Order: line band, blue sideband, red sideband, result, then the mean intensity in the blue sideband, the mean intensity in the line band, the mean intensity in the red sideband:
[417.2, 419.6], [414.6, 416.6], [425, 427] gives 0.023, 16.7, 16.5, 17.3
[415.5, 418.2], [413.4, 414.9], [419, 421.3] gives 0.056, 17.4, 16.3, 17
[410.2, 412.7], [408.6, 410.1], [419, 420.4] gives 0.064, 16.2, 15.3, 16.2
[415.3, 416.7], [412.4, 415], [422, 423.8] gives -0.033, 16.6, 16.9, 15.7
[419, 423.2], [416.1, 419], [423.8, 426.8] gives 0.037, 16.4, 16.5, 17.8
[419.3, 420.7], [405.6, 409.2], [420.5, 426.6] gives 0.035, 15.8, 16.3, 17.1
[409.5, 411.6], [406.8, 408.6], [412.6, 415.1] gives 0.099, 15.9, 14.8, 16.6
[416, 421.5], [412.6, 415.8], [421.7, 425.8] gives 0.006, 16.6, 16.7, 17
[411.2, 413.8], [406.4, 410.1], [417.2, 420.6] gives 0.012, 15.9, 15.9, 16.4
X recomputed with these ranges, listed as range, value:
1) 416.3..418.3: 16.2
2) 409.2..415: 15.9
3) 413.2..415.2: 17.1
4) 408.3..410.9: 15.7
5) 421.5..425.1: 16.9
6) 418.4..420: 16.2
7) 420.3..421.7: 17.6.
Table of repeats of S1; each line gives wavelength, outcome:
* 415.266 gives 16.24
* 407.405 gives 17.93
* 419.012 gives 14.01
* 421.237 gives 16.85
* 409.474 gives 15.61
